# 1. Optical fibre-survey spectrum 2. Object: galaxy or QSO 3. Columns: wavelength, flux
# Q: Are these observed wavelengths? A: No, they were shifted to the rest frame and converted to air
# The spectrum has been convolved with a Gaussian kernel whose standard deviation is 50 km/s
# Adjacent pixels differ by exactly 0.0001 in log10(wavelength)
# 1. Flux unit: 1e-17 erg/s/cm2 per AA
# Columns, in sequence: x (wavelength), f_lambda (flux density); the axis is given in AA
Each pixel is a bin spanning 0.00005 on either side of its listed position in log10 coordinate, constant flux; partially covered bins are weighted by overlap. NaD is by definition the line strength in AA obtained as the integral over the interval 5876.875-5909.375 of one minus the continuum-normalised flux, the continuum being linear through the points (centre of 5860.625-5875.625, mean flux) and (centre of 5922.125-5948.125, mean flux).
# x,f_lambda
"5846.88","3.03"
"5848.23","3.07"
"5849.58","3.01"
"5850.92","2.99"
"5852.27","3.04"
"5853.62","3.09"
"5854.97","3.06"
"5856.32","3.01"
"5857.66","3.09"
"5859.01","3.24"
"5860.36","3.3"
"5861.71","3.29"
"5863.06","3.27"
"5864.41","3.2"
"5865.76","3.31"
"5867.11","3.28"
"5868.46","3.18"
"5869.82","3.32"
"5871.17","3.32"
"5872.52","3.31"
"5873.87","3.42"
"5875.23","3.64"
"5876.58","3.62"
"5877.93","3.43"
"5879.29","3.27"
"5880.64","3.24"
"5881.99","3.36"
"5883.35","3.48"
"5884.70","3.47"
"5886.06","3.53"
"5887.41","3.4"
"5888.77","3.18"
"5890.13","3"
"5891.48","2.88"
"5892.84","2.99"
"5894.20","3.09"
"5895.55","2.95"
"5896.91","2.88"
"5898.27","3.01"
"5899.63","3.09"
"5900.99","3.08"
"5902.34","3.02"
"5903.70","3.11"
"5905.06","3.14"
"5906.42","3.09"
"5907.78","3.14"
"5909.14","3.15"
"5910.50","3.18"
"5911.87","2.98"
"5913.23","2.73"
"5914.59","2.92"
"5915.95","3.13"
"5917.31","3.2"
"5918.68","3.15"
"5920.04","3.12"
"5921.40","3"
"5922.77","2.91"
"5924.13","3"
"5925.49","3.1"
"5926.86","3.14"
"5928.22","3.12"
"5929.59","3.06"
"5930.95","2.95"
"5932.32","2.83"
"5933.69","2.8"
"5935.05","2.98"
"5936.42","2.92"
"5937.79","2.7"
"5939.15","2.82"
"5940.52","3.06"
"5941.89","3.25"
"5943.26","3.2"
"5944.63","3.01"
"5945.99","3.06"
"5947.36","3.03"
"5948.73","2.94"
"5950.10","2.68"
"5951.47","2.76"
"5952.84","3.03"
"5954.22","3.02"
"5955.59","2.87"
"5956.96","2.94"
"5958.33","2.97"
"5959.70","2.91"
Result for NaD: 0.3 AA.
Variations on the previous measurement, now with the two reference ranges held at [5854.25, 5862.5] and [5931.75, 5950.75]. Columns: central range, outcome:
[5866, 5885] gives -1.56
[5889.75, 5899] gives 0.31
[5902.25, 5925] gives -0.27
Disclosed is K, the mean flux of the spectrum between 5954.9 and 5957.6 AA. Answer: 2.91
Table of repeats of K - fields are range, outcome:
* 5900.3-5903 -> 3.06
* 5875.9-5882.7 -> 3.39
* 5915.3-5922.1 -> 3.12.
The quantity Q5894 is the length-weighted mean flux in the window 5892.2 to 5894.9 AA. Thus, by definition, 3.04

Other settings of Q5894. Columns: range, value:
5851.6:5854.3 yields 3.06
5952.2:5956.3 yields 2.97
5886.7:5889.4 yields 3.3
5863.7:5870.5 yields 3.26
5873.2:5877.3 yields 3.56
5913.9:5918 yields 3.08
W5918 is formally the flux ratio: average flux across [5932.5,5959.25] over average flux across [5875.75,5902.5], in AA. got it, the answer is 0.9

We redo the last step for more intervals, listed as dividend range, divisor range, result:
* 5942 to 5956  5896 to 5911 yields 0.97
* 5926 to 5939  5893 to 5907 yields 0.97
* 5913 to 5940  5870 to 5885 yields 0.87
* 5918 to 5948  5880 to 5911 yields 0.96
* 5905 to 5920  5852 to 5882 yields 0.94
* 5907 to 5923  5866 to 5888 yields 0.90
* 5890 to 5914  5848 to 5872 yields 0.95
